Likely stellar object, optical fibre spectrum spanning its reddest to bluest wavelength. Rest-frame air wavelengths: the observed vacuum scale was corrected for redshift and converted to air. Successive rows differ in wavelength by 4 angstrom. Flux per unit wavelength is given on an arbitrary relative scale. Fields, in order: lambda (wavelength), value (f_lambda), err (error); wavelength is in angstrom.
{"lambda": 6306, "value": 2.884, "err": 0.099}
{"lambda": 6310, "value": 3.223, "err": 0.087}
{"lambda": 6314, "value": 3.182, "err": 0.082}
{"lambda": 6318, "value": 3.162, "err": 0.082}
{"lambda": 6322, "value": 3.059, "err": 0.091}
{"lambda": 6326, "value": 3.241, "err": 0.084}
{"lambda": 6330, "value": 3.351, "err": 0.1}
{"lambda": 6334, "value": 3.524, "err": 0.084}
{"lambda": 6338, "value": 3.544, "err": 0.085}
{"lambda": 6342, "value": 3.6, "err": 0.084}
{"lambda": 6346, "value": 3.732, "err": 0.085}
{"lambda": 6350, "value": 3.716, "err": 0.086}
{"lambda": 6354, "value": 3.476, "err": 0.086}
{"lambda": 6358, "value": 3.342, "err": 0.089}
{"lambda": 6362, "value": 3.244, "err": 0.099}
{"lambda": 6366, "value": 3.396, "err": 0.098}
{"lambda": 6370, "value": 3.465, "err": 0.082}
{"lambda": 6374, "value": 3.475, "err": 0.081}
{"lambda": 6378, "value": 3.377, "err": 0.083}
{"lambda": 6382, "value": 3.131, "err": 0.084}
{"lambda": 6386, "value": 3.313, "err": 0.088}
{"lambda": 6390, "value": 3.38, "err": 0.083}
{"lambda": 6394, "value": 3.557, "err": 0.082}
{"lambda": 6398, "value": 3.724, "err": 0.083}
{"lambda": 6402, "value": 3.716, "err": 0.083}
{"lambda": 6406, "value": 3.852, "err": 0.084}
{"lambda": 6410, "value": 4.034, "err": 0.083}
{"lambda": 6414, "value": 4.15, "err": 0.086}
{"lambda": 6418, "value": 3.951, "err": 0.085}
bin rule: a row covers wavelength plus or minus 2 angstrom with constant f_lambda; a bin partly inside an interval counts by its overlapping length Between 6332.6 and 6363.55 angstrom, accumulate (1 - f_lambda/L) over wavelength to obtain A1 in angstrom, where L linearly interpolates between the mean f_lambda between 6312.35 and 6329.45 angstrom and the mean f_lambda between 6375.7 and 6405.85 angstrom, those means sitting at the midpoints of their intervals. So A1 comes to -2.19 angstrom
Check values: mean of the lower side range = 3.18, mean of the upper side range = 3.48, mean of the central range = 3.53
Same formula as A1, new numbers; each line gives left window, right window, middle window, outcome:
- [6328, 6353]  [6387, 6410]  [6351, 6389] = 2.6 angstrom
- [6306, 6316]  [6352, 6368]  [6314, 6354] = -2.2 angstrom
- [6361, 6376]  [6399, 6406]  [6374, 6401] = 1.3 angstrom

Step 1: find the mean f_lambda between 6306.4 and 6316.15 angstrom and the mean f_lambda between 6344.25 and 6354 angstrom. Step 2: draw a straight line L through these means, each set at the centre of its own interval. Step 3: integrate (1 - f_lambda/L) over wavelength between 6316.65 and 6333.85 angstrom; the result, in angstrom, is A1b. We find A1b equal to 0.54 angstrom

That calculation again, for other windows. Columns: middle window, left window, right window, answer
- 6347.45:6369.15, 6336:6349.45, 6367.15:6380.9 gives 0.5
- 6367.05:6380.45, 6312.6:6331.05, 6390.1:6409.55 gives 0.4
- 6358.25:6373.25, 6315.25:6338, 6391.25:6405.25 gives 0.5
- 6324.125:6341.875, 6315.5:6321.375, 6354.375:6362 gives -1.2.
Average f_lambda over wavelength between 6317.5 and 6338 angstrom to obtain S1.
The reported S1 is 3.3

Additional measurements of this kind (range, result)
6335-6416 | 3.56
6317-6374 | 3.42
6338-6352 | 3.66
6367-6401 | 3.44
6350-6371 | 3.41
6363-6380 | 3.42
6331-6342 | 3.53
